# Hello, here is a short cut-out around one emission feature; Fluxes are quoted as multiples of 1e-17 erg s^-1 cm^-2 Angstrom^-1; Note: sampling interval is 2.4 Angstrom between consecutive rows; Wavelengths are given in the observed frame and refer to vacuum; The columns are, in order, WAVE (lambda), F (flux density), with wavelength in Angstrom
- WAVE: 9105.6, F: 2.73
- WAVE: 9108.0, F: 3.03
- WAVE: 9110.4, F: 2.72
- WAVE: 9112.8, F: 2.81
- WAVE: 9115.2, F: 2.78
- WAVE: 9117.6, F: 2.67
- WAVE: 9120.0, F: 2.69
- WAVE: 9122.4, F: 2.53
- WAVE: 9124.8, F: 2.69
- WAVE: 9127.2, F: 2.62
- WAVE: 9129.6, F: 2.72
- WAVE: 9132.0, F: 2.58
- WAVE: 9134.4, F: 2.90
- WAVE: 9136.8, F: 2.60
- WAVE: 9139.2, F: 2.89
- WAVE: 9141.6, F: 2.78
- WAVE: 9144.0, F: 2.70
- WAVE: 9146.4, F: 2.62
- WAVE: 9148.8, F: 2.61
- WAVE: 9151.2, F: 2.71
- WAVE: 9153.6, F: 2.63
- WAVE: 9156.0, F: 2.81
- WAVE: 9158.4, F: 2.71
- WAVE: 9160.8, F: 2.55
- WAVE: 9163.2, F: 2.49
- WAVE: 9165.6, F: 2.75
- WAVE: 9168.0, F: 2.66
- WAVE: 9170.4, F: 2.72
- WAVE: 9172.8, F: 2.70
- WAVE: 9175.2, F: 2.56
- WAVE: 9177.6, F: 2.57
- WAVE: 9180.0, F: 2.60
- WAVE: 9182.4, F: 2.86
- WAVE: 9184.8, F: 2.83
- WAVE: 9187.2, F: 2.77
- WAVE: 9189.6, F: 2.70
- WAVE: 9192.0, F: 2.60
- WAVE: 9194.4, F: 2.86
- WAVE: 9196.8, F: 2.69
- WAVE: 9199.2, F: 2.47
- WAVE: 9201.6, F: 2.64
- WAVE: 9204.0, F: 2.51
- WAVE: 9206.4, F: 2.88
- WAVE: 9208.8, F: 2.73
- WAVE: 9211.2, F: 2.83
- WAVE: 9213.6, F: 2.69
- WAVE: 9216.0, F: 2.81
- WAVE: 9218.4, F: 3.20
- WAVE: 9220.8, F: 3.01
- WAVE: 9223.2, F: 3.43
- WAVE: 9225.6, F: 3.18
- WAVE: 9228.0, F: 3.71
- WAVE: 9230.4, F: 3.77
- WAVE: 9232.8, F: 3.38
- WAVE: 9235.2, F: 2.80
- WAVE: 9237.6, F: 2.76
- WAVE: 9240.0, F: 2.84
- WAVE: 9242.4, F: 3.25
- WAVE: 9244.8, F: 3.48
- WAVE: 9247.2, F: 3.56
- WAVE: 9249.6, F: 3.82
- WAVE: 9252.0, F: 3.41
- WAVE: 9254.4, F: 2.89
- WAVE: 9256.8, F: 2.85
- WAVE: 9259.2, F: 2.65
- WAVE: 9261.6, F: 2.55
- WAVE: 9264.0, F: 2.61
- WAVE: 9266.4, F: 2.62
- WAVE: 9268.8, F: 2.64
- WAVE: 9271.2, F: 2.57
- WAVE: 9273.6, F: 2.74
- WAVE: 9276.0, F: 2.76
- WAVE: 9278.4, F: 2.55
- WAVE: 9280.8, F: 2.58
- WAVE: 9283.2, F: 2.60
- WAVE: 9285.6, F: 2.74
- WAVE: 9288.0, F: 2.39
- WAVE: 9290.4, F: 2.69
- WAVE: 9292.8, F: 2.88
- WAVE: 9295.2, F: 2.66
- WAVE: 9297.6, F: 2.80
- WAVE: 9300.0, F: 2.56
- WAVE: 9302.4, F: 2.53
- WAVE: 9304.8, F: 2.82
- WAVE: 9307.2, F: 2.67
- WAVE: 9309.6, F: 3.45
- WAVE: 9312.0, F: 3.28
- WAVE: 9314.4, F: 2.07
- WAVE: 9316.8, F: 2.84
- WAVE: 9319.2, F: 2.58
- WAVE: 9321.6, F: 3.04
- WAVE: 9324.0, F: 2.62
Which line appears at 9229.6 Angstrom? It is [S II] 6716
